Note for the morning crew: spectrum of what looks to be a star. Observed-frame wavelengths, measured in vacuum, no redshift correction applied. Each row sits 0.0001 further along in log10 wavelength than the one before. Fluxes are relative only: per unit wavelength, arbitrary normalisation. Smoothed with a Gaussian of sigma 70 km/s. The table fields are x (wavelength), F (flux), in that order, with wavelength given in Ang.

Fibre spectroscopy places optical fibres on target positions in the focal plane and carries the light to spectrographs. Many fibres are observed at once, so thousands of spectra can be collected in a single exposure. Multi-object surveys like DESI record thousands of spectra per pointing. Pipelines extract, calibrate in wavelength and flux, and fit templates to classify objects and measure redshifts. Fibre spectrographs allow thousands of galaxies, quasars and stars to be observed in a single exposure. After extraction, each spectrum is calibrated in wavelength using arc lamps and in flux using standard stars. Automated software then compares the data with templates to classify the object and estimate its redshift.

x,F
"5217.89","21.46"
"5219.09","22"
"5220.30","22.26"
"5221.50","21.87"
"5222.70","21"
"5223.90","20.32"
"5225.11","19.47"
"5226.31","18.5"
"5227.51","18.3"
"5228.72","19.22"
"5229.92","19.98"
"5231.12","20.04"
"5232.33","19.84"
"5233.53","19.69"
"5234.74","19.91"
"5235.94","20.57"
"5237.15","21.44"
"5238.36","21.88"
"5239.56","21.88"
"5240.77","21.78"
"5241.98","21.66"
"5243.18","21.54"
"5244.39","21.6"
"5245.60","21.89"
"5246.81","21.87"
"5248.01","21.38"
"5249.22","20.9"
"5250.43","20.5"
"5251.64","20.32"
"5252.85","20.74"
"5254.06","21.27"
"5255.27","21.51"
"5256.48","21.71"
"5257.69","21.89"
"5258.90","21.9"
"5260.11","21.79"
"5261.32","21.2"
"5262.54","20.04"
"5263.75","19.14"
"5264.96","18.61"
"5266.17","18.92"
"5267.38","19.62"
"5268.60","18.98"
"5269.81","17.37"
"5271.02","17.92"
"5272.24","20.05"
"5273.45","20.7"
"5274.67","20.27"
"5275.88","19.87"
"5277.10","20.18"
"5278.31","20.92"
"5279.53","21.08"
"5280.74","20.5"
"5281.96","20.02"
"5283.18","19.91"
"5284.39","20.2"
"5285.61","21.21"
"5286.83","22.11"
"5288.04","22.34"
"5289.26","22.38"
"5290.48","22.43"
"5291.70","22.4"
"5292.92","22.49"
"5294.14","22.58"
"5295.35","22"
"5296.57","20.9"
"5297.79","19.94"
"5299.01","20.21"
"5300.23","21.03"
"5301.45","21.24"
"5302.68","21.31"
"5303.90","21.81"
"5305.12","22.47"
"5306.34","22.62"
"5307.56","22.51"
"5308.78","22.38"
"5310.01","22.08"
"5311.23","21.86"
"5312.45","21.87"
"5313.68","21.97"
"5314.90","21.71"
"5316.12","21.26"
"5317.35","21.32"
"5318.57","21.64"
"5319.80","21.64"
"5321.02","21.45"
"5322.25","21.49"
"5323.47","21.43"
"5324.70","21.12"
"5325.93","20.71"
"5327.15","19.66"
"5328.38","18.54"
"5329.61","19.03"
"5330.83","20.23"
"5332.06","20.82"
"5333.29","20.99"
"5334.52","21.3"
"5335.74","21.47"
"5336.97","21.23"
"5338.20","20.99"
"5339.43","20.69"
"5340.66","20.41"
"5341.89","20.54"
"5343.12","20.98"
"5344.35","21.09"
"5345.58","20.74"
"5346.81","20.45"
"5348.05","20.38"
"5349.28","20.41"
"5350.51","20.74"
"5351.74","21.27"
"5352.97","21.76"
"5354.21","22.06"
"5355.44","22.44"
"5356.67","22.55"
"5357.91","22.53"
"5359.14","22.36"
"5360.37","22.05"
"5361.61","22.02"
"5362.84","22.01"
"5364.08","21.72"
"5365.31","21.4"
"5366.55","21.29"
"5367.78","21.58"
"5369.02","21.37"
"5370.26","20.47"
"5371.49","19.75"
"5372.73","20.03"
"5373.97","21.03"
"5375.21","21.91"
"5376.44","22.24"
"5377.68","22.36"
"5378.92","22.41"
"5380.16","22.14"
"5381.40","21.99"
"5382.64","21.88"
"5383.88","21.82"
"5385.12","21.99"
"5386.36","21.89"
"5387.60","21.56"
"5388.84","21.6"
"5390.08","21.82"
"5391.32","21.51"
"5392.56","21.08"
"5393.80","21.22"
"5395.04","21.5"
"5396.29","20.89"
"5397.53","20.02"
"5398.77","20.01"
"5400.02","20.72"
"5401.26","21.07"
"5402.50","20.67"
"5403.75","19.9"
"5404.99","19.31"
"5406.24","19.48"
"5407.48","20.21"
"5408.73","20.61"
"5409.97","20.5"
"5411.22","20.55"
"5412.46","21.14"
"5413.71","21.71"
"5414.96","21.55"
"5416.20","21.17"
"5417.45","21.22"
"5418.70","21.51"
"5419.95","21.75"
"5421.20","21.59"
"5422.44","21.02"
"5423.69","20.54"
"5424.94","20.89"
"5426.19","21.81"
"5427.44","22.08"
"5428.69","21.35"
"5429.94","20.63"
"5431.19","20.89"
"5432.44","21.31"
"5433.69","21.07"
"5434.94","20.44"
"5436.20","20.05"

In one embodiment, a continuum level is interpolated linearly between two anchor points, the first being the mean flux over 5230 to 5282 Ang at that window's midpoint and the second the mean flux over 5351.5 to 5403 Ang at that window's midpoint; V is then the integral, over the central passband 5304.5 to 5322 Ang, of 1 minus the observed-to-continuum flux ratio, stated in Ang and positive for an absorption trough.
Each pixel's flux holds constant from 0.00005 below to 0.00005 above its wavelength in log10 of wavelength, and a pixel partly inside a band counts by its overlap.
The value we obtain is -0.73 Ang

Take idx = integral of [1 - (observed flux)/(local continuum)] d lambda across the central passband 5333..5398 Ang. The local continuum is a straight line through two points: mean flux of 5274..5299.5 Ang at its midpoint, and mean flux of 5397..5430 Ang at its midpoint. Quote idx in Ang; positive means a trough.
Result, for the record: -1.3 Ang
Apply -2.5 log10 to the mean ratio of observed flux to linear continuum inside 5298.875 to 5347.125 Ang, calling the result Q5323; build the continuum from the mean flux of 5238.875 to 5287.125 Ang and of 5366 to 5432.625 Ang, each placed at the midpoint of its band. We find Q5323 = -0.02 mag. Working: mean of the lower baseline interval 20.6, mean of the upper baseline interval 21.2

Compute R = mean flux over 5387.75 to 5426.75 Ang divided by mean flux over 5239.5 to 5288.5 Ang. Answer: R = 1.01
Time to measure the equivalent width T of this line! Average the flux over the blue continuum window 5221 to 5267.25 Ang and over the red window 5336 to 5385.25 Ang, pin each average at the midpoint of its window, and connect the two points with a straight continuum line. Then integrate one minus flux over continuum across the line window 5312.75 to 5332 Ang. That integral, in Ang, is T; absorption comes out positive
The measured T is 0.3 Ang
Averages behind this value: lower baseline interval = 20.7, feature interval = 20.9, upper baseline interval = 21.4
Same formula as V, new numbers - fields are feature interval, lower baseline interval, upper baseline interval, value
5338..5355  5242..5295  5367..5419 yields 0.1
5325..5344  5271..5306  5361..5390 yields 0.7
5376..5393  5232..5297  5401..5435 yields -0.8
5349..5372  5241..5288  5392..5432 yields -0.9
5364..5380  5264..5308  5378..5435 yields -0.2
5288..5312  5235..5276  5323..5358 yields -1.2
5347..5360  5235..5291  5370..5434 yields -0.4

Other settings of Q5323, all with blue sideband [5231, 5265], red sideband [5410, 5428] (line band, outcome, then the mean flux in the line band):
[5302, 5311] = -0.051 mag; 22.1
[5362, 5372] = -0.002 mag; 21.2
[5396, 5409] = 0.054 mag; 20.2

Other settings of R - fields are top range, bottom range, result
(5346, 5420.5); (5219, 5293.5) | 1.03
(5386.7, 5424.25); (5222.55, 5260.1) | 1.01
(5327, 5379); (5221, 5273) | 1.03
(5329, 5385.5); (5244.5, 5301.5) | 1.03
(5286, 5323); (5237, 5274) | 1.05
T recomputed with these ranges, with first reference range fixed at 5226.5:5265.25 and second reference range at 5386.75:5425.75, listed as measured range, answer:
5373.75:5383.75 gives -0.54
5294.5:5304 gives -0.09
